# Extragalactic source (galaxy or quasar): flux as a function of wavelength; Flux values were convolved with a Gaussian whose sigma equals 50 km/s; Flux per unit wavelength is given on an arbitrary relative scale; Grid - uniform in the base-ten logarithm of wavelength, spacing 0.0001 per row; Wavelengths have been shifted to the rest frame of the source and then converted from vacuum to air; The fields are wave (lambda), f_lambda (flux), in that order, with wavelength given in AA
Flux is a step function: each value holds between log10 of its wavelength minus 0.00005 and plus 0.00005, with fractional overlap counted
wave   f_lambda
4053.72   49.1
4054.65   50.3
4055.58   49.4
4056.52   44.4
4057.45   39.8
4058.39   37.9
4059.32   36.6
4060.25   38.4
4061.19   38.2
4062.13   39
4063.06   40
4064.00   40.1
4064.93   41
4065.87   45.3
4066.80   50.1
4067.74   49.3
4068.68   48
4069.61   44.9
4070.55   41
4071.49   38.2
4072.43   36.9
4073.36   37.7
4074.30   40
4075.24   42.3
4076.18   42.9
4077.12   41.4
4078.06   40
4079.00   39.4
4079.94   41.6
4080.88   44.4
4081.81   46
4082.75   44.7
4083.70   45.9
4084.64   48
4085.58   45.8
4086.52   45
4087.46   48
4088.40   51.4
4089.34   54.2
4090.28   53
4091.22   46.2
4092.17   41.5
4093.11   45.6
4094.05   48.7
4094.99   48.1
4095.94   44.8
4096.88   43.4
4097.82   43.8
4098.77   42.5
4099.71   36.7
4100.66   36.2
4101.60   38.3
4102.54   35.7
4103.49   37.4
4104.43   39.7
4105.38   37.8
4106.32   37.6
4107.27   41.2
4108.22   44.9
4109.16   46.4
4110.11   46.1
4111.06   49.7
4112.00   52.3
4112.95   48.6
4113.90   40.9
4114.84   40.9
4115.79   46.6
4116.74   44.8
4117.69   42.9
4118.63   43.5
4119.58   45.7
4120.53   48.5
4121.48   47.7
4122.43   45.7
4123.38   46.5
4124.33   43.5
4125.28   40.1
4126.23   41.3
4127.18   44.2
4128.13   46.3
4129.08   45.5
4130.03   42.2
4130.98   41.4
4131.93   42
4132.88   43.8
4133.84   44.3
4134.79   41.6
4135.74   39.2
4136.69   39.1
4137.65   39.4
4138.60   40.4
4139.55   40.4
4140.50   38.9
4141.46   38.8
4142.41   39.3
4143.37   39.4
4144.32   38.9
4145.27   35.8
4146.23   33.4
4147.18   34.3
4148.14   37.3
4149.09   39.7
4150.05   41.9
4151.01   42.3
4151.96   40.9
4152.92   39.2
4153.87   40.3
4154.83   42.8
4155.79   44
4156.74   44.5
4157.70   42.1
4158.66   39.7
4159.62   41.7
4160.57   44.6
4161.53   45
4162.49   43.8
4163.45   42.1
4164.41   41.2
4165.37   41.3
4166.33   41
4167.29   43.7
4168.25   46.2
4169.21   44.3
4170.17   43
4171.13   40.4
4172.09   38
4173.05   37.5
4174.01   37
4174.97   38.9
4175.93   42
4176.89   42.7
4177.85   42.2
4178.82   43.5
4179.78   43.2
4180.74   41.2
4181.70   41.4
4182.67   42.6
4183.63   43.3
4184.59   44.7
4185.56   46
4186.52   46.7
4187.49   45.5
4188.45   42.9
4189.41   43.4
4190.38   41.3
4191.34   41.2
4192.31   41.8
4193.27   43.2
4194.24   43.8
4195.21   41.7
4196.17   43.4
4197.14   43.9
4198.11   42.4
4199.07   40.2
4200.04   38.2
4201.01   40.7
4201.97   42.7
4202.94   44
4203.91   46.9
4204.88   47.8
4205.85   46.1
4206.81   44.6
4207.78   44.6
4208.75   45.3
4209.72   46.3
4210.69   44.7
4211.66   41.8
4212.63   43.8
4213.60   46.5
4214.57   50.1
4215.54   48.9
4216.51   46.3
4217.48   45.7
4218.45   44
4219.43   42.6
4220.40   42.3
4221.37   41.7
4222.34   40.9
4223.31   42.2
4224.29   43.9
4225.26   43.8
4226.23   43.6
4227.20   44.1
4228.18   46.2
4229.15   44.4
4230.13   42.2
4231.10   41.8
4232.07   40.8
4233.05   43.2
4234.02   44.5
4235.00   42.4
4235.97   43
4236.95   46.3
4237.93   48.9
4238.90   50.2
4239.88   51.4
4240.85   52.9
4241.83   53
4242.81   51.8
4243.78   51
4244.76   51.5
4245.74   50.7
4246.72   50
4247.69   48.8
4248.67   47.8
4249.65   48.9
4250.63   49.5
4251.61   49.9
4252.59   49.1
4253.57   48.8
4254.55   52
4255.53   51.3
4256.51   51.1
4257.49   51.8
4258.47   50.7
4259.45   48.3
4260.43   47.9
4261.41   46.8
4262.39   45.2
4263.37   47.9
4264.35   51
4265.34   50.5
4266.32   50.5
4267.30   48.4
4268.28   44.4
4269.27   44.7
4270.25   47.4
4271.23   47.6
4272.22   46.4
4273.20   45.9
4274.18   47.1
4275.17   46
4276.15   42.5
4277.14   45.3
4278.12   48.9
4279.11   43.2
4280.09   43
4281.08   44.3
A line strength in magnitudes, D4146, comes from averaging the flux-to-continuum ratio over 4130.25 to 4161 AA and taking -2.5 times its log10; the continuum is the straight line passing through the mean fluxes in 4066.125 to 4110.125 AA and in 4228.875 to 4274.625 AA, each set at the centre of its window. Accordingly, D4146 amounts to 0.12 mag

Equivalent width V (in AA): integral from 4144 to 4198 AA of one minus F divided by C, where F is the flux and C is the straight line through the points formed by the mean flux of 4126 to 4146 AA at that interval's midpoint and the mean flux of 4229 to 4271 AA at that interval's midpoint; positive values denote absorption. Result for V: 1.8 AA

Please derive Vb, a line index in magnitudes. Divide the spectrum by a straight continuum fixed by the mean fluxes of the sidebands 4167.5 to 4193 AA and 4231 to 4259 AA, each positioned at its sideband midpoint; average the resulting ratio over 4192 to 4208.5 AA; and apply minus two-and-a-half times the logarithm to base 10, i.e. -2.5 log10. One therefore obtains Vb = 0.03 mag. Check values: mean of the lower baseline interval 42.4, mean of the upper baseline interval 48.8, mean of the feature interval 43.3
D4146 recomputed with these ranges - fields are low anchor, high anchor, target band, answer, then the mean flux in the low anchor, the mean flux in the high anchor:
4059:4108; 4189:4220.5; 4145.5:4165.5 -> 0.06 mag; 42.8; 44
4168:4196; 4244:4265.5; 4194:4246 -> 0.02 mag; 42.4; 49.5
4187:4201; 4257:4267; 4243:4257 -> -0.05 mag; 42.3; 49.1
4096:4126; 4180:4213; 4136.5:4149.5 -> 0.13 mag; 43.1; 43.5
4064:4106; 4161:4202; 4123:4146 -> 0.04 mag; 43.4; 42.3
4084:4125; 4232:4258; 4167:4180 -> 0.13 mag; 44.5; 49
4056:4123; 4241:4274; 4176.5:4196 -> 0.09 mag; 43.4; 49.1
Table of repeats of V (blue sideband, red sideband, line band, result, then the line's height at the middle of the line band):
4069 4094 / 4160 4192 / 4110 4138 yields -0.5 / 43.4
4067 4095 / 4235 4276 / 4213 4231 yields 1.4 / 48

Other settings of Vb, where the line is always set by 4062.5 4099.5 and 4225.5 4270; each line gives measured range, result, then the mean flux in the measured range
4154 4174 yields 0.10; 42.2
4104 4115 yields 0.02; 43.9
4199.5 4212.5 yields 0.07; 44.1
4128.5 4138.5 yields 0.09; 41.8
